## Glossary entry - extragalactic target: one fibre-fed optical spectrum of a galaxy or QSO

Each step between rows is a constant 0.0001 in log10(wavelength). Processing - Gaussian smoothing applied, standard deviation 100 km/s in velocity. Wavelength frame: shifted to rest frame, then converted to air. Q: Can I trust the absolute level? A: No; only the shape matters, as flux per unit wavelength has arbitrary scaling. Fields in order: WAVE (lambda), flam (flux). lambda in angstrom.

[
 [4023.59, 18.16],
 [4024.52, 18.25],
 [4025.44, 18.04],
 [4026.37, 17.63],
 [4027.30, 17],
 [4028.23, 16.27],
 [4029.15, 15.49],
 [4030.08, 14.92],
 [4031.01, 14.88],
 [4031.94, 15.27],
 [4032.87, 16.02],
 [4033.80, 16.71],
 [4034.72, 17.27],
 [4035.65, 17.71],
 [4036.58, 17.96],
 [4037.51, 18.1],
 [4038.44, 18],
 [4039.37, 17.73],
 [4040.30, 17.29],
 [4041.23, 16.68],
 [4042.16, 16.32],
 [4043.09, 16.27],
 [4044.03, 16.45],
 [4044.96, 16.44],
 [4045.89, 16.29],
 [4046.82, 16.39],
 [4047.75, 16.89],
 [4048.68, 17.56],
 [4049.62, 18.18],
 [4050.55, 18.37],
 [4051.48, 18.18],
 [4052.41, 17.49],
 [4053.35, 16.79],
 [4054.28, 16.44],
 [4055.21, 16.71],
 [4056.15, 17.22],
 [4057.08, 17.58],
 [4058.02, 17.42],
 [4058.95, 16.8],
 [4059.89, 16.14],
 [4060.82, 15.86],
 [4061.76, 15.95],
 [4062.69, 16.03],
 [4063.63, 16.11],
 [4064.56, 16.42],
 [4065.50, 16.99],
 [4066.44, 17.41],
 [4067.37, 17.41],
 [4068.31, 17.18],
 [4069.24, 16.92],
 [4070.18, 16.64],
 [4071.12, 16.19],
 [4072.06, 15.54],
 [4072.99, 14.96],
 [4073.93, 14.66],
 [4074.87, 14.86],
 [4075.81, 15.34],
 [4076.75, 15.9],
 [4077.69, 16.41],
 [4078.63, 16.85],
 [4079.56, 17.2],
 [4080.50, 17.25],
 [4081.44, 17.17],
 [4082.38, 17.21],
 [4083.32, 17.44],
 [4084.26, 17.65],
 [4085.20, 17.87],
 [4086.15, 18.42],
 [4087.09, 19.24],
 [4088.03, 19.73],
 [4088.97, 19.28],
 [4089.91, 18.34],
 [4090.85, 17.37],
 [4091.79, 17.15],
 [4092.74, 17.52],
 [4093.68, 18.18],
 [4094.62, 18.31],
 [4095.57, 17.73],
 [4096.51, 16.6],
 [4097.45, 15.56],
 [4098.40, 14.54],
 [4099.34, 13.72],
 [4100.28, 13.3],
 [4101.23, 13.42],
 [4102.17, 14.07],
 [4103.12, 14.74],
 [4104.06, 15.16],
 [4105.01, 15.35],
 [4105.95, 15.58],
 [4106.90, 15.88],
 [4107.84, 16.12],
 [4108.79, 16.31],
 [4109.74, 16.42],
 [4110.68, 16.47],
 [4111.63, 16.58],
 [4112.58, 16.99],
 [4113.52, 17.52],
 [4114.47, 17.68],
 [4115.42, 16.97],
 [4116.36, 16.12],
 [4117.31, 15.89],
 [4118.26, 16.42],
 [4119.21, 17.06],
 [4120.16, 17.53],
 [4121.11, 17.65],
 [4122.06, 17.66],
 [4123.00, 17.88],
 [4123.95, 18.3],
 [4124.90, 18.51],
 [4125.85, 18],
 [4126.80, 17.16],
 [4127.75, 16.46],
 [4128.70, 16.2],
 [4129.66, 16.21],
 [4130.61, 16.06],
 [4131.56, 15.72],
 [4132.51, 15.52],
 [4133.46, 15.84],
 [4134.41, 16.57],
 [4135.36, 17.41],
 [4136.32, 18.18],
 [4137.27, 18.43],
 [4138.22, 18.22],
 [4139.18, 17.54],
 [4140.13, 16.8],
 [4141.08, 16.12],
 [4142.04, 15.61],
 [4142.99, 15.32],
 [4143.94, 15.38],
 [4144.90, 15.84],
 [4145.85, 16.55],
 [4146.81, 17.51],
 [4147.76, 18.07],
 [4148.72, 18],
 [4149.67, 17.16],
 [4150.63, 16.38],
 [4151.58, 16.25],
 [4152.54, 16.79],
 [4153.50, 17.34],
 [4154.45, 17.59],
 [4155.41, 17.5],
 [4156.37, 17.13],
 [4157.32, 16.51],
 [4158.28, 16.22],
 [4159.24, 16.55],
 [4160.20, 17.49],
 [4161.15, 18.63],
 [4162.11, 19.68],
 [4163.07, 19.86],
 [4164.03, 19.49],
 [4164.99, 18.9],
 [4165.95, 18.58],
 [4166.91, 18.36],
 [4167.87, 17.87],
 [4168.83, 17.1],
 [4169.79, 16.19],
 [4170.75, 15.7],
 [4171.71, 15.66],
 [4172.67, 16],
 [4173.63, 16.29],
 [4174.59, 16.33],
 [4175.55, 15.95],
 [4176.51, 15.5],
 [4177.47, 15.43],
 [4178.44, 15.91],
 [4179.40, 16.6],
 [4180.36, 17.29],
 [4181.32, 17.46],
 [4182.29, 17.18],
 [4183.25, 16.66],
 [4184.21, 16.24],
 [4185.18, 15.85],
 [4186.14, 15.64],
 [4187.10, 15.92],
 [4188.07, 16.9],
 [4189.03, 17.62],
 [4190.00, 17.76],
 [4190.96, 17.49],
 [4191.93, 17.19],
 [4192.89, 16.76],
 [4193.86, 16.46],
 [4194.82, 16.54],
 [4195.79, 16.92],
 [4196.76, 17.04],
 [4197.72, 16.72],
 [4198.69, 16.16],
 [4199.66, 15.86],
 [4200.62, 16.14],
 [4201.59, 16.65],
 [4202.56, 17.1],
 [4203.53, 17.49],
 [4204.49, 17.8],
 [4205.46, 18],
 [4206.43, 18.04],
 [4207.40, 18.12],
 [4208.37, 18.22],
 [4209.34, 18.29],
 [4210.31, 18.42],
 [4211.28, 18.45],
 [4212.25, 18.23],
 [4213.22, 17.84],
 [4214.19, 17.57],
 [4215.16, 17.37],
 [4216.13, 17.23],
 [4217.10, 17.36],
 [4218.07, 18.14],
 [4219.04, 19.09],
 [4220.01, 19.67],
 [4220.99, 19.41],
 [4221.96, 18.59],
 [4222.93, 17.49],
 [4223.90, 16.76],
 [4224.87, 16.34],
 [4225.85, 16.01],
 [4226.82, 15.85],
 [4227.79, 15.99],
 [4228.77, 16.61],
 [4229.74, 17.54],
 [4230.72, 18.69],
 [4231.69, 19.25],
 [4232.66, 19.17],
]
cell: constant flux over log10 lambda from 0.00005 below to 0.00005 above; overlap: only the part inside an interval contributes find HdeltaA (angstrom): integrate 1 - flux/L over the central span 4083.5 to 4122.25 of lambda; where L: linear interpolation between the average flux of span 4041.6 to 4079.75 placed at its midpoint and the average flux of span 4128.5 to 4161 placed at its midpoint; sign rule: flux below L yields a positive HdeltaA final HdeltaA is 0.0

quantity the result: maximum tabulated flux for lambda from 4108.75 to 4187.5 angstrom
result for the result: 19.86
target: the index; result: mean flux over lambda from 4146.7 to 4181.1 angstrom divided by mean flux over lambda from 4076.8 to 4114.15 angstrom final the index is 1.0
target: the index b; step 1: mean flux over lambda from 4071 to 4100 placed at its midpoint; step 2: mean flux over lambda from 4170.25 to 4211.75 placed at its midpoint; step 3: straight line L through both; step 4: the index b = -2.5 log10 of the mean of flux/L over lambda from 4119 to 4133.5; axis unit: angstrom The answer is -0.01 mag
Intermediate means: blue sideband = 16.9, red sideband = 16.8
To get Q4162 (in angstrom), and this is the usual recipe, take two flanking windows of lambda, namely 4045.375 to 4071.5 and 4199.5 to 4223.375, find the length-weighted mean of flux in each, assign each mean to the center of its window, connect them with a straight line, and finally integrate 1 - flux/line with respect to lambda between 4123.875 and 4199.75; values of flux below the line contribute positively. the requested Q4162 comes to 2.8 angstrom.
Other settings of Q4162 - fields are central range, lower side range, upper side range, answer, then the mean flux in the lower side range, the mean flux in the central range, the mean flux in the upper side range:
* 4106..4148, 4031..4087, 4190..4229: 0.7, 16.8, 16.8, 17.4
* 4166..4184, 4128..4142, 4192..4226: 0.6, 16.7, 16.6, 17.5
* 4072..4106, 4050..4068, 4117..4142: 0.9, 16.9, 16.5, 17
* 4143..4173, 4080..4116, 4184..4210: -0.7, 16.7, 17.3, 17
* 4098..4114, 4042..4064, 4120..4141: 1.5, 16.8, 15.4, 17.2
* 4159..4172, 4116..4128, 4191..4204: -0.7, 17.3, 17.9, 16.7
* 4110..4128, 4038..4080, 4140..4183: -0.4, 16.7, 17.2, 17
